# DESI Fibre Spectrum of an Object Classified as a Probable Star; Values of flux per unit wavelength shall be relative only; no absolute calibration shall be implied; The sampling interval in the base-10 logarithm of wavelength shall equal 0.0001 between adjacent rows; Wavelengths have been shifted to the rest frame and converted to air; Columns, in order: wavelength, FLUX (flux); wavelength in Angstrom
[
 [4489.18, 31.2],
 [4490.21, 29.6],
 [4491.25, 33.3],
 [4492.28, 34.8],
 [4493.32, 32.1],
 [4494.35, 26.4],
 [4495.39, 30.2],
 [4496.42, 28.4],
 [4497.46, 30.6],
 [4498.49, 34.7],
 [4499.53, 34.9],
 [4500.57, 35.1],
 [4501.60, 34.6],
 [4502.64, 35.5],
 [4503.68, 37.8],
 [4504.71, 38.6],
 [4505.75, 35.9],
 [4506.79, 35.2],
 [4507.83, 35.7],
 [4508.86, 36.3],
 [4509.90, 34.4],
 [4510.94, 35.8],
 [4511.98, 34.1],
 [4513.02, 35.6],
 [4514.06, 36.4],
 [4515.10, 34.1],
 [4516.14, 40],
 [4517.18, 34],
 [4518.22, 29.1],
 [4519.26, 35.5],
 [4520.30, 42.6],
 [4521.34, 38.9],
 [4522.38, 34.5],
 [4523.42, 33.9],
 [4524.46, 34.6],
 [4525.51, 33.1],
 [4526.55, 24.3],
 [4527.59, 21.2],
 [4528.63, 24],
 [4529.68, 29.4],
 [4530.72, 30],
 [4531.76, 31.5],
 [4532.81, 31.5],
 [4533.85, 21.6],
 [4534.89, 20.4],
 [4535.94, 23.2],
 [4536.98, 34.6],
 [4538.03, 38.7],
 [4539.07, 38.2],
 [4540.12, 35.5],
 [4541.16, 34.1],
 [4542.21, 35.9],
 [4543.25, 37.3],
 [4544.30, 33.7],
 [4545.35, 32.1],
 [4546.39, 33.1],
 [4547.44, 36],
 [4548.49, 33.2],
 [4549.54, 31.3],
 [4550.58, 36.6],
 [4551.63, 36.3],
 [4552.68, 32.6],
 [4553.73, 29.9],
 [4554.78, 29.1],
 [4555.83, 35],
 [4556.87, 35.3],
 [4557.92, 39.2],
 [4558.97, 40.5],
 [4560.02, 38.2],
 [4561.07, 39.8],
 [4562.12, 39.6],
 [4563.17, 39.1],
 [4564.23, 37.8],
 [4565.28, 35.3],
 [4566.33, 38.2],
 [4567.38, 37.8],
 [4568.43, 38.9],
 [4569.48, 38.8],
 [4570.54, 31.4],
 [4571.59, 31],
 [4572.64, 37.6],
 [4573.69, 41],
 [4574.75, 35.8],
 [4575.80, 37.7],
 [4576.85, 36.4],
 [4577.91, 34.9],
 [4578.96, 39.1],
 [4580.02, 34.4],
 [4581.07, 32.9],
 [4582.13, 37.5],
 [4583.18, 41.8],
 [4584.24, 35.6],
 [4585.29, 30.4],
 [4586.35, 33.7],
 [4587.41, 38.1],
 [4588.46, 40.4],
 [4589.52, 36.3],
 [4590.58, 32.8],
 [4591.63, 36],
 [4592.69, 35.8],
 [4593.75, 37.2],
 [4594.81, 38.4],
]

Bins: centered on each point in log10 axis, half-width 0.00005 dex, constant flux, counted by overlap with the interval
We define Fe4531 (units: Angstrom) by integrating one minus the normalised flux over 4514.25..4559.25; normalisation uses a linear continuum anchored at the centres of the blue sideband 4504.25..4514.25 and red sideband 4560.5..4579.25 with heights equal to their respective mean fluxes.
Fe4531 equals 4.33 Angstrom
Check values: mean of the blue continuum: 35.7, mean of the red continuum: 37.2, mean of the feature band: 32.9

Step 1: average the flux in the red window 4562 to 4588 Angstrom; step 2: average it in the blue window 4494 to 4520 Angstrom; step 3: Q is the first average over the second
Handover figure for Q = 1.06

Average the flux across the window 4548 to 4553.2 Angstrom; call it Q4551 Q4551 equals 34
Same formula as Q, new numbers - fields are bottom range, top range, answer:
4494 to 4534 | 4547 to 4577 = 1.09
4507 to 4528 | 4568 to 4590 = 1.06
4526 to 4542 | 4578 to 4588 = 1.22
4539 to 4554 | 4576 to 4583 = 1.06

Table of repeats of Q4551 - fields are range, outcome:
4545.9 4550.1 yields 33.4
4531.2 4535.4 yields 26.3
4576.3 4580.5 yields 36.2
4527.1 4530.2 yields 24.9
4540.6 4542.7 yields 35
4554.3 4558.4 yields 34.7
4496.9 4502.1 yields 33.9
